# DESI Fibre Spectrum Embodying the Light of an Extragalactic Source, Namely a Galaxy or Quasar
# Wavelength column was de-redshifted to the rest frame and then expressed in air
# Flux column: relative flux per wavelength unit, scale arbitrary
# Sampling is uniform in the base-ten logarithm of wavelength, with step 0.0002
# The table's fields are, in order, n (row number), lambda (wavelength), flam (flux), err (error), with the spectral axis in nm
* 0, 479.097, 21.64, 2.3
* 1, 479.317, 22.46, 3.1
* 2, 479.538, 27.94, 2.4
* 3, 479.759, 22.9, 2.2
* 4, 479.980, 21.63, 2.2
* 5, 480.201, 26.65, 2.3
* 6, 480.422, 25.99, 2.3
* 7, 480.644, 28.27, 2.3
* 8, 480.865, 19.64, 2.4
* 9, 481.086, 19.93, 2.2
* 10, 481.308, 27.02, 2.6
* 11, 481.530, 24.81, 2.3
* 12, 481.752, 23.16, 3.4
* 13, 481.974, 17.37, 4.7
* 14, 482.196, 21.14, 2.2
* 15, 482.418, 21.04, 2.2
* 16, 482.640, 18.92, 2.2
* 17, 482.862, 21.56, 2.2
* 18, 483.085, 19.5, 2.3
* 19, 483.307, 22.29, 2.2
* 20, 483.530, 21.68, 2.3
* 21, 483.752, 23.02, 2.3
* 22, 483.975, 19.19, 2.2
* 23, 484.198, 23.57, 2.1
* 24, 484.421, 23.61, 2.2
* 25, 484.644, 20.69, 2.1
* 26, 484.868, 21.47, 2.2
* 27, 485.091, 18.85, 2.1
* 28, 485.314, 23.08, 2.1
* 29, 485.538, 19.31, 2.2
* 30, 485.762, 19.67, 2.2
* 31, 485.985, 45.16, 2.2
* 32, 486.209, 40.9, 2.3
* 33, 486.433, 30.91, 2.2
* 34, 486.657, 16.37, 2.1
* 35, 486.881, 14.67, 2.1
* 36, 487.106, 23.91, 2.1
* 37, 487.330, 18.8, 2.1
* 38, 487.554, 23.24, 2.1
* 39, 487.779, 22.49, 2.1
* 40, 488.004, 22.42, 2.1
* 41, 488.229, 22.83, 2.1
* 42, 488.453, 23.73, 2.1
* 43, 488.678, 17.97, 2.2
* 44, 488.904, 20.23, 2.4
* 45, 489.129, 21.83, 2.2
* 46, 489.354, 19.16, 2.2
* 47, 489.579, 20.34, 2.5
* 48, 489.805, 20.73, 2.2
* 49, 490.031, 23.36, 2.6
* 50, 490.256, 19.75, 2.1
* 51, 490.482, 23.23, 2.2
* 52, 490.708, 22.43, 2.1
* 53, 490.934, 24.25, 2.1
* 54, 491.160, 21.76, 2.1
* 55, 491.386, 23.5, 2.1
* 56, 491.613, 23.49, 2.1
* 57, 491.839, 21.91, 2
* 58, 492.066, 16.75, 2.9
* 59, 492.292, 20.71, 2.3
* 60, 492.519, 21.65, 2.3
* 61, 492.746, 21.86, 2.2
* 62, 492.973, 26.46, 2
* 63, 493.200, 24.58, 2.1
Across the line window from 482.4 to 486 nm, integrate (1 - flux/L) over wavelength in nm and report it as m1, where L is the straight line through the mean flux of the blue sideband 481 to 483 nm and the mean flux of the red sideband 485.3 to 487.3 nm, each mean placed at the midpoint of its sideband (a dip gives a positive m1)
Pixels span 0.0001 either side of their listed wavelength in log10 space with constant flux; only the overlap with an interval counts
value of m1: 0.283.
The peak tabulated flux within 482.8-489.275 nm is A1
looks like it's 45.16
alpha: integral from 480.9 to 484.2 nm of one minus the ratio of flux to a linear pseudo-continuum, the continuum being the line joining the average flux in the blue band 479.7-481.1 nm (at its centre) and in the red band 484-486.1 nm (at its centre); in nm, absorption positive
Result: 0.32 nm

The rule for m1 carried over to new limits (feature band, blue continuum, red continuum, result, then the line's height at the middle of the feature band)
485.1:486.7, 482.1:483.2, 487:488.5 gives -0.449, 21.7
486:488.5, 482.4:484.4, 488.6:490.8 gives -0.403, 21.1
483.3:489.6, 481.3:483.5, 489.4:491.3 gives -0.343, 21.7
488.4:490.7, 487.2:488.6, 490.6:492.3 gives 0.108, 22.1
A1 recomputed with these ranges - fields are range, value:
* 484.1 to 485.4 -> 23.61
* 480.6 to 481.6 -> 28.27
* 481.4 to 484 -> 24.81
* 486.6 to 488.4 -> 23.91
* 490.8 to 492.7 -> 24.25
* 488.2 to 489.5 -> 23.73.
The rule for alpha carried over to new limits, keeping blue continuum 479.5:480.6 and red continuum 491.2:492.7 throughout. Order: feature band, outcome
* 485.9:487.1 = -0.294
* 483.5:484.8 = 0.098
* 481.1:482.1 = 0.073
